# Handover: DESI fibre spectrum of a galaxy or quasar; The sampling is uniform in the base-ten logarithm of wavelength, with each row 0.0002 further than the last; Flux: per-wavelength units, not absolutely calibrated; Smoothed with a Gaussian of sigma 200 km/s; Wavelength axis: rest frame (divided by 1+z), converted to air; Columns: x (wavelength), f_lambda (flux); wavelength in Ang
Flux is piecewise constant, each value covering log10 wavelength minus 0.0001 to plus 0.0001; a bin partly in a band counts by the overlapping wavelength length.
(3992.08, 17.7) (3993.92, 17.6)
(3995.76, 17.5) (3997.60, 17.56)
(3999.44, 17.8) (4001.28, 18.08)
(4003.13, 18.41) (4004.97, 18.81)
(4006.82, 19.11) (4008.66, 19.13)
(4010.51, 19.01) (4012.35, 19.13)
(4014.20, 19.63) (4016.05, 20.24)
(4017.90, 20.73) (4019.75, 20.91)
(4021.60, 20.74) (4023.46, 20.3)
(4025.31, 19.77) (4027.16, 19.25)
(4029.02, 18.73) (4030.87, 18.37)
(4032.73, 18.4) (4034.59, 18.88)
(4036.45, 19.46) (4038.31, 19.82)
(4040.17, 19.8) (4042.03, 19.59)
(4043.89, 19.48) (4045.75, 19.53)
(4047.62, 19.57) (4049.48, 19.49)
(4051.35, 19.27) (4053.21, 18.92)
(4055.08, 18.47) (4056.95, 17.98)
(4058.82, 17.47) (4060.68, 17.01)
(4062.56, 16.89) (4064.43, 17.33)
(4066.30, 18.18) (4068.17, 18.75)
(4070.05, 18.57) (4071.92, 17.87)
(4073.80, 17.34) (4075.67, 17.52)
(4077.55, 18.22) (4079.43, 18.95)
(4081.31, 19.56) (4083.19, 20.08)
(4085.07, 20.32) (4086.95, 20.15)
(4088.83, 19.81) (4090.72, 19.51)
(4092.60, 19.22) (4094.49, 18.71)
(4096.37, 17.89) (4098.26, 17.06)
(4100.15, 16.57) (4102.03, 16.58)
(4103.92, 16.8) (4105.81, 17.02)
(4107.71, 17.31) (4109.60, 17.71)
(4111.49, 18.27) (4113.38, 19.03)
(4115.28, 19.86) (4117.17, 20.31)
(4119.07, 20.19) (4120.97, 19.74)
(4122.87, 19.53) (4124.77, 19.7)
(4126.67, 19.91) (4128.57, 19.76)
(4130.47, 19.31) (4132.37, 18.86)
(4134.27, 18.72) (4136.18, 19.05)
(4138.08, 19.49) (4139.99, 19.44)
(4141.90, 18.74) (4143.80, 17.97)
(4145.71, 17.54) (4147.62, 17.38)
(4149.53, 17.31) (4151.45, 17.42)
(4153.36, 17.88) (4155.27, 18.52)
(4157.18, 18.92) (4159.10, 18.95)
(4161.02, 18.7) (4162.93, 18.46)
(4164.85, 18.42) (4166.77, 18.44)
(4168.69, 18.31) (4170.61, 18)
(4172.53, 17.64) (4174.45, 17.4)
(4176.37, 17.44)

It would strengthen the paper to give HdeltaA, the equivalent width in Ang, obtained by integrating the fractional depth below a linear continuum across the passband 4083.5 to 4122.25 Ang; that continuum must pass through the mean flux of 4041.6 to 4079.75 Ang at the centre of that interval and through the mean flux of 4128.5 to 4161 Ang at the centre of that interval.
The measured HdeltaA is -0.40 Ang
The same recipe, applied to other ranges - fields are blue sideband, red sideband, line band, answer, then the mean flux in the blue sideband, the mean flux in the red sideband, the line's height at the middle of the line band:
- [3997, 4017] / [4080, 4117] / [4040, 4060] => -0.3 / 18.8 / 18.5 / 18.7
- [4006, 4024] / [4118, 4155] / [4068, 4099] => 0.8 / 19.9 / 18.8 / 19.3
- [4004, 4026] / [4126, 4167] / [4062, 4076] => 1.1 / 19.8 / 18.6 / 19.3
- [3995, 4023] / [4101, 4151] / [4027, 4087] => 0.7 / 19.1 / 18.7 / 18.9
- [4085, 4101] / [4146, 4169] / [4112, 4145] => -1.6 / 18.7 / 18.2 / 18.4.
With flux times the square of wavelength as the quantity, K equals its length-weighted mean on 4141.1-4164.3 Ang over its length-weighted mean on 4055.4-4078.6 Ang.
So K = 1.06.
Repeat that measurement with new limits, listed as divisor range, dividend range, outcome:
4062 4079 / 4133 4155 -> 1.06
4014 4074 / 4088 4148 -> 1.02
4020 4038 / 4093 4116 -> 0.95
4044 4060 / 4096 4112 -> 0.94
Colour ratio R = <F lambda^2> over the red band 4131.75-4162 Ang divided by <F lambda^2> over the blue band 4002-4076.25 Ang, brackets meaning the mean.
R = 1.0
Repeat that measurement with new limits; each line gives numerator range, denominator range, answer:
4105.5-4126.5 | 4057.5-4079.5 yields 1.10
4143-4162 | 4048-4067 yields 1.04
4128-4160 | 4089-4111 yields 1.07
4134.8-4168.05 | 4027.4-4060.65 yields 1.02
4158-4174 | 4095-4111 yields 1.10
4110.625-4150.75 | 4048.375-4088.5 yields 1.06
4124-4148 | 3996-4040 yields 1.04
